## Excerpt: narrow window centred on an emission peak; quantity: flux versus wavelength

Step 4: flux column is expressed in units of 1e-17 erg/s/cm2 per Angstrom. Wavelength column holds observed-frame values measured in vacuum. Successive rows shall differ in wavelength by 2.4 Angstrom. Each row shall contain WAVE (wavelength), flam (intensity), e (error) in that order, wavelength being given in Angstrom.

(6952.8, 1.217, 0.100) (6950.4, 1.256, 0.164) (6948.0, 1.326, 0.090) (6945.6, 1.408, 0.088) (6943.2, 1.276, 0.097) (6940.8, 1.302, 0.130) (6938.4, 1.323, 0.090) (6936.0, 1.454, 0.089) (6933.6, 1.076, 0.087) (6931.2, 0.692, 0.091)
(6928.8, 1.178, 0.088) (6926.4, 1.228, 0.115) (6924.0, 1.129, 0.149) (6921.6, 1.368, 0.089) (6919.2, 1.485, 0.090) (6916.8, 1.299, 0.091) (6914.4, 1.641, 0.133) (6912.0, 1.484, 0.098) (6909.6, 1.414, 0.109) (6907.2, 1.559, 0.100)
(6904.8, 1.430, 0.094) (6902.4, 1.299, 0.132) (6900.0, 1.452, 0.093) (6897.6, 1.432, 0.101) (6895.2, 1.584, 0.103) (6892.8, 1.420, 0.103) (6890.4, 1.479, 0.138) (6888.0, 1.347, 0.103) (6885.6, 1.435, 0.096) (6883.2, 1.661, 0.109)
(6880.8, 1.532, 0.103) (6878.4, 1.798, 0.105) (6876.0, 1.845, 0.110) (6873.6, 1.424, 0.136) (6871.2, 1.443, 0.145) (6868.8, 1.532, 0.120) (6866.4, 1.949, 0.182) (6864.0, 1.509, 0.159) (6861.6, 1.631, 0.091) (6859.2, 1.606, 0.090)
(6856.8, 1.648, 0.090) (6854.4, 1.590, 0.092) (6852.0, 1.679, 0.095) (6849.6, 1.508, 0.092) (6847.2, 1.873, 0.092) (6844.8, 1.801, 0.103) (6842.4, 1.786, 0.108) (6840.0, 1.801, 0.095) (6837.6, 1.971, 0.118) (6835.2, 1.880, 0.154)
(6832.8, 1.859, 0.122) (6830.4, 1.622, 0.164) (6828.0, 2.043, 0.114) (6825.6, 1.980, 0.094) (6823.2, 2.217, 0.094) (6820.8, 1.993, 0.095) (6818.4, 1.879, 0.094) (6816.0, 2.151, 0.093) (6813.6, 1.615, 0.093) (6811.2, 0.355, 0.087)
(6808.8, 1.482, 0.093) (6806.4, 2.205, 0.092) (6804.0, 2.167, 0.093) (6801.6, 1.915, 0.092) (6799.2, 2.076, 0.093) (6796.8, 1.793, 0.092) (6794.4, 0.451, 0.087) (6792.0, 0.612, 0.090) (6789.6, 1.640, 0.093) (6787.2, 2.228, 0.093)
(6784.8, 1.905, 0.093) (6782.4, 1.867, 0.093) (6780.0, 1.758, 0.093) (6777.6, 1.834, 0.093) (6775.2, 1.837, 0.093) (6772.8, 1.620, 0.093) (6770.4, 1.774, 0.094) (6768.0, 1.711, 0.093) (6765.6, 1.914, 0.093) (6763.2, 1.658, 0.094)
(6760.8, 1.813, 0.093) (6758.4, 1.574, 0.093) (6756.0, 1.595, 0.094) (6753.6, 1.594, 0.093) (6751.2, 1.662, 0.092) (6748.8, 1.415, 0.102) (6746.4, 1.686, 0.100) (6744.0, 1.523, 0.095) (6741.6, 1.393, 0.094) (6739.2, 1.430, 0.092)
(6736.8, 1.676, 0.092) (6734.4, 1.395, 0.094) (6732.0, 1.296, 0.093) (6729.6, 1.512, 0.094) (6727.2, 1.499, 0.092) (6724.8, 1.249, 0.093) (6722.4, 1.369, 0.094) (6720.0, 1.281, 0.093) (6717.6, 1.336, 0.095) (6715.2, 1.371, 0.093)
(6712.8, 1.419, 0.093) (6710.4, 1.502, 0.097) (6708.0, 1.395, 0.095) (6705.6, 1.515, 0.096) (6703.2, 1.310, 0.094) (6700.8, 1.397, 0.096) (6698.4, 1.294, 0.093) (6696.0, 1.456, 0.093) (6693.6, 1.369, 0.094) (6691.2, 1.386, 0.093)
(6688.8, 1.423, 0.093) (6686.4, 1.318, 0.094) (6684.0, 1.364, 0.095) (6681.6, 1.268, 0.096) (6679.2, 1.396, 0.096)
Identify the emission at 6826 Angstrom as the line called Mg II 2798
